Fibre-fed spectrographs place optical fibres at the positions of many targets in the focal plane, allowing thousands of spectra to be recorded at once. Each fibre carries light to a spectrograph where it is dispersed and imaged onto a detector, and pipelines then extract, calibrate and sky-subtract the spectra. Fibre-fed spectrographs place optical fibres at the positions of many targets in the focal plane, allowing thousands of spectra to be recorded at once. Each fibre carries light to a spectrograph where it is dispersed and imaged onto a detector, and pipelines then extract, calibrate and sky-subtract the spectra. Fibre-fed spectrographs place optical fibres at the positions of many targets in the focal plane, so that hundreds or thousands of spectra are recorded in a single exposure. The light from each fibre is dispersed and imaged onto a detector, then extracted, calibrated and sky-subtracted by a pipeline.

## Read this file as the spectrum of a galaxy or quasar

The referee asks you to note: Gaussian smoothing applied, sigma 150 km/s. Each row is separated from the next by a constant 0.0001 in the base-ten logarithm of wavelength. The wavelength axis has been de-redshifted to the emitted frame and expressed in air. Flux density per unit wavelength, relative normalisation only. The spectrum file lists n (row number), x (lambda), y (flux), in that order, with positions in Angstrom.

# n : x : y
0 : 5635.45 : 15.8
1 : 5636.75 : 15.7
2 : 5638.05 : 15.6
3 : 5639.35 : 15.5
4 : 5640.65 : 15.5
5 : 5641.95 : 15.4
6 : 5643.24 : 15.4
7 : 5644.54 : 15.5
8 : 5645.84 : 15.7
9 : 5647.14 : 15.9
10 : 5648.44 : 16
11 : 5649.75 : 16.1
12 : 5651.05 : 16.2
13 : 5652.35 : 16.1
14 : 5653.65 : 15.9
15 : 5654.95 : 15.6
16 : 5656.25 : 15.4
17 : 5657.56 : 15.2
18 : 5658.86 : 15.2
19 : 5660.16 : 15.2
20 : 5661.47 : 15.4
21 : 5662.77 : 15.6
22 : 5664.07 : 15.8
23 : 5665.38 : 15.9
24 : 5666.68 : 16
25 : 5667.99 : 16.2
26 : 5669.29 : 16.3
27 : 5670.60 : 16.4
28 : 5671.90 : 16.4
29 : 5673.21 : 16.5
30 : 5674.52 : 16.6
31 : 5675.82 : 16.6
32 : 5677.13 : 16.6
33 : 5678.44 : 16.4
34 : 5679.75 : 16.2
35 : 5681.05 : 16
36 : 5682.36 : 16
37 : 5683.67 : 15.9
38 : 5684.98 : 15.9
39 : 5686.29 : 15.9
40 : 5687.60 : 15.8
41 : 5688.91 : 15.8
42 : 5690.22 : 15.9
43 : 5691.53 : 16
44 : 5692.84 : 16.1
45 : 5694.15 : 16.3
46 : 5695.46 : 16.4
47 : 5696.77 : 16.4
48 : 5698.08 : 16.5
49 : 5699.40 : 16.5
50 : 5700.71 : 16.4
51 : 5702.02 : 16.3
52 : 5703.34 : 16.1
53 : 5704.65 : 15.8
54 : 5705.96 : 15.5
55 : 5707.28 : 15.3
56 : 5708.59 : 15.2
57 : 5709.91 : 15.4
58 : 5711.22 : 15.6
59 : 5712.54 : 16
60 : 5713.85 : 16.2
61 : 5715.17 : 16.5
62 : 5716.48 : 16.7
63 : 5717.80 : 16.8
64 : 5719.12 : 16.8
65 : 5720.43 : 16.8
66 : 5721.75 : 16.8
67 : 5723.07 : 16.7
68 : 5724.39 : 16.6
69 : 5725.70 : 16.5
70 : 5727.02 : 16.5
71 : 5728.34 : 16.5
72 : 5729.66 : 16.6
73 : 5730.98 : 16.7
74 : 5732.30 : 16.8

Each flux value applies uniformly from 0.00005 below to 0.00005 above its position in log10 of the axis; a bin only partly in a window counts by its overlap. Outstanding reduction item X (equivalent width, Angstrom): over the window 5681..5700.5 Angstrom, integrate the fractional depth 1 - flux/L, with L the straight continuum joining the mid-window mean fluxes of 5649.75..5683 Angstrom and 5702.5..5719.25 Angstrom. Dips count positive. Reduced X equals -0.2 Angstrom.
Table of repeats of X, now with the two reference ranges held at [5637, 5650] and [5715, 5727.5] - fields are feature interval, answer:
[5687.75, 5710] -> 0.5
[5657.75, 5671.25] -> 0.1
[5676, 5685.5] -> 0.0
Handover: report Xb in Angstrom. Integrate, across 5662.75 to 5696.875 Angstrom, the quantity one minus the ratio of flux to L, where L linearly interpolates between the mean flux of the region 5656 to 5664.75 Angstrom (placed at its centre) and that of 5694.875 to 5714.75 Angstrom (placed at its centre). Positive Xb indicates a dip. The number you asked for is -1.1 Angstrom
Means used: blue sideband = 15.4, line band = 16.2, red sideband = 16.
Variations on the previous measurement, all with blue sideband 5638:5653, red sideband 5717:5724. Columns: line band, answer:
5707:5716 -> 0.46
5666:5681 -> -0.23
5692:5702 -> 0.05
